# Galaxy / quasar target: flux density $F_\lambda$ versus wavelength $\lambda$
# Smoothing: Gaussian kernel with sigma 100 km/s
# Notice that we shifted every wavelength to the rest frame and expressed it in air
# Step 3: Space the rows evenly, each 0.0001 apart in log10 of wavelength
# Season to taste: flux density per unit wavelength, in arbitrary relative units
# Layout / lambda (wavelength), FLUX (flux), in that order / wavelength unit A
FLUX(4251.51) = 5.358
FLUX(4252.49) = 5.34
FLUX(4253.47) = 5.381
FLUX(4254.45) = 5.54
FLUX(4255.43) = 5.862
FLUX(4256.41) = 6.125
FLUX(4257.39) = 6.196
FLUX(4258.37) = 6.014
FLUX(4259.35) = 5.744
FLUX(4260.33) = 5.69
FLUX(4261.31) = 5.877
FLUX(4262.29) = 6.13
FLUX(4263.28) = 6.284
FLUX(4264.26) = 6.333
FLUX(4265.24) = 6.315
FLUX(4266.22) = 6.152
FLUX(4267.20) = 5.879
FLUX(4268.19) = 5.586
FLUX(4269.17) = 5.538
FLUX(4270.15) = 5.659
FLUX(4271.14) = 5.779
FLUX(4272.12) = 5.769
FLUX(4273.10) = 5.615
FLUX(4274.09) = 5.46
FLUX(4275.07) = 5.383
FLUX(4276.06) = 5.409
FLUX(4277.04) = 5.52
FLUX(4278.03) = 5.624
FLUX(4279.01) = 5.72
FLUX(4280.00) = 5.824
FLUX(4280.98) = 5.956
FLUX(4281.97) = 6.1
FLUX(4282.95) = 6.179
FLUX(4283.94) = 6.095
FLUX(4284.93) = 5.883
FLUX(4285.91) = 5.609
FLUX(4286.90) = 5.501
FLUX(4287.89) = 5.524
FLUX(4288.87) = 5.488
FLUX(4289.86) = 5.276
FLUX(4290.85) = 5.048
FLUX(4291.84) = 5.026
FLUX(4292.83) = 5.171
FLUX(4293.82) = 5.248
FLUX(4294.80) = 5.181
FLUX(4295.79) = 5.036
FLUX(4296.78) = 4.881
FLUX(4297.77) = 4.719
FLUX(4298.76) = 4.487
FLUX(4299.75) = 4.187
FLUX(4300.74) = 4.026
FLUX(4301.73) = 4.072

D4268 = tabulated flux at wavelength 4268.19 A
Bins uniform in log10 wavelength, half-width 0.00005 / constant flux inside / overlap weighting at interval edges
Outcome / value 5.586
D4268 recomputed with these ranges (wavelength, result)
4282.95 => 6.179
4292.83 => 5.171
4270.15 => 5.659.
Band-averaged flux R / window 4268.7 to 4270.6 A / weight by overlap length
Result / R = 5.61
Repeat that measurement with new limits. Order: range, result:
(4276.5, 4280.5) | 5.68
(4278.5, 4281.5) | 5.84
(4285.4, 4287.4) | 5.56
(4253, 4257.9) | 5.82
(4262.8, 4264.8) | 6.32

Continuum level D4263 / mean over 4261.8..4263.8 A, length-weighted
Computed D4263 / 6.19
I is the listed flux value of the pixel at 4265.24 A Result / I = 6.315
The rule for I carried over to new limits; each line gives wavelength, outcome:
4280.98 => 5.956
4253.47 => 5.381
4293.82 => 5.248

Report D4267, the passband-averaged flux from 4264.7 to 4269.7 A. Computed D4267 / 5.9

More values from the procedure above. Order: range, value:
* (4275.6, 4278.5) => 5.52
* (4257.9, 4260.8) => 5.82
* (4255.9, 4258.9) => 6.11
